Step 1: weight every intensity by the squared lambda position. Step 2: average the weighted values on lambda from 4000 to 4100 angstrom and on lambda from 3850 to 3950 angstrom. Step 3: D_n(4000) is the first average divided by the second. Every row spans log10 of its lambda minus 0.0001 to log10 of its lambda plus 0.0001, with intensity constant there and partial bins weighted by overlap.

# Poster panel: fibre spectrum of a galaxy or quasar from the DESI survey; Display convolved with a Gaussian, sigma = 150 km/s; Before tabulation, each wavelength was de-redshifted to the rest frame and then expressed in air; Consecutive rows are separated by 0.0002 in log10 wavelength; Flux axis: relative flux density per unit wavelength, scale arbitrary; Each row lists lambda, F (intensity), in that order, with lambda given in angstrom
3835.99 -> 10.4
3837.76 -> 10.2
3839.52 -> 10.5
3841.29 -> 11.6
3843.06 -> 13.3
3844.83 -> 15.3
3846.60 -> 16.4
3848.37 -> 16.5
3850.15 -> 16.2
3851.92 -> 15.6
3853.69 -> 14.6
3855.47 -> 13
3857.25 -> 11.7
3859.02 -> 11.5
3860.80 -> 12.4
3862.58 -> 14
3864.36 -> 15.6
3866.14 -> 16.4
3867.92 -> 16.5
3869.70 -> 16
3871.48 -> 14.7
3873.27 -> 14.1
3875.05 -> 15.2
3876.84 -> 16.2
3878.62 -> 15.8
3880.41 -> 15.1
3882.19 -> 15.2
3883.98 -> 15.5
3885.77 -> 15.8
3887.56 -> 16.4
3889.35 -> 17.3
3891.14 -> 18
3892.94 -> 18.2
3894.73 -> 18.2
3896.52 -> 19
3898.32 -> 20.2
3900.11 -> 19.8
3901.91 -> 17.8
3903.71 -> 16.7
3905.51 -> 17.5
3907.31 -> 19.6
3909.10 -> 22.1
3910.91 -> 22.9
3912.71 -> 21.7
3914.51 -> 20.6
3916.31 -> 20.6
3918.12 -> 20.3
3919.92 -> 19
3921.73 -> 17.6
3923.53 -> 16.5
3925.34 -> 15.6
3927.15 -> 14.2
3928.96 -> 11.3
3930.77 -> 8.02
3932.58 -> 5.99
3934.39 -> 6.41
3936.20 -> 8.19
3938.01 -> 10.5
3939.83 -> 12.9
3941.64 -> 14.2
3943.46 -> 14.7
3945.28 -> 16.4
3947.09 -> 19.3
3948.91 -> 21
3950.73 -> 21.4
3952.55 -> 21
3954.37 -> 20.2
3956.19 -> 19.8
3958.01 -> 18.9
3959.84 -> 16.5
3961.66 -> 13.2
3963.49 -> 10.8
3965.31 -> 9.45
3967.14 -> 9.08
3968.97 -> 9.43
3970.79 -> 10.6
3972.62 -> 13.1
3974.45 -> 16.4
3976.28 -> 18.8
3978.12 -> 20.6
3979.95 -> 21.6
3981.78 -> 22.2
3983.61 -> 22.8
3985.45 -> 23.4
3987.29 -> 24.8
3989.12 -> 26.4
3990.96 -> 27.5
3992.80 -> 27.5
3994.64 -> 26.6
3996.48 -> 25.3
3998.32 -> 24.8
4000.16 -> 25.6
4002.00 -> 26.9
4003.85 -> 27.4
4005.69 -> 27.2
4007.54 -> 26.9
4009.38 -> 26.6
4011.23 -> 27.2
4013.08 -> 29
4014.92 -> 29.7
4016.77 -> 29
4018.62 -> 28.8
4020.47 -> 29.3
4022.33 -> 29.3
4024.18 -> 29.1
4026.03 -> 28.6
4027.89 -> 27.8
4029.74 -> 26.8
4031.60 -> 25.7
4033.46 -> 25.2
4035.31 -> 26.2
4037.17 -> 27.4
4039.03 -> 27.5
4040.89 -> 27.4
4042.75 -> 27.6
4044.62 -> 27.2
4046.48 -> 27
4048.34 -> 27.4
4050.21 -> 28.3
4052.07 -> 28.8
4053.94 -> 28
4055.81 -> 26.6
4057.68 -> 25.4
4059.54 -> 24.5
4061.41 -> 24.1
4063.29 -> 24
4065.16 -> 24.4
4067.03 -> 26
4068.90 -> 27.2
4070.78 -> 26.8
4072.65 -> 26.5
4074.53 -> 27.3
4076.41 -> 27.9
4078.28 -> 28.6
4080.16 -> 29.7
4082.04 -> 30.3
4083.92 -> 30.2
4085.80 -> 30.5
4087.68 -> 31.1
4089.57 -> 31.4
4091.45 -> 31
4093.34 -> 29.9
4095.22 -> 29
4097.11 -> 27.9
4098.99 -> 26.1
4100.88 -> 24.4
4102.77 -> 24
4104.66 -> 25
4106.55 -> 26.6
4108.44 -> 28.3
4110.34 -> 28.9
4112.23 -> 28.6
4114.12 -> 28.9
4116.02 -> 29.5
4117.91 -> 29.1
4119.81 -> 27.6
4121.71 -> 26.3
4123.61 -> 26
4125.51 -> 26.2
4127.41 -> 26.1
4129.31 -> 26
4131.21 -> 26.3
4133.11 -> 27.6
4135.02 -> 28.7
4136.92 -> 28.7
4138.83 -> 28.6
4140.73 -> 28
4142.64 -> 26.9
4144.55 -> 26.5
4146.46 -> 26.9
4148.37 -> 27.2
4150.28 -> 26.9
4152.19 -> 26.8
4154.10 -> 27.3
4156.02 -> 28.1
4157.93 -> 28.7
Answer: 1.9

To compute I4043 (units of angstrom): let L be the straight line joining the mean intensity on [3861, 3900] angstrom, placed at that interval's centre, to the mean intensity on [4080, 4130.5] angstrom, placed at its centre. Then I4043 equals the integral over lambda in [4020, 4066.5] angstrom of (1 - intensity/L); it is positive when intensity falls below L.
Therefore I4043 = -3.99 angstrom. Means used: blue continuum 16.4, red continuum 28.1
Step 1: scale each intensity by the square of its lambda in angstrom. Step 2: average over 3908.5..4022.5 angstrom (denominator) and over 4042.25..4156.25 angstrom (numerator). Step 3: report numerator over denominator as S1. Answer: 1.48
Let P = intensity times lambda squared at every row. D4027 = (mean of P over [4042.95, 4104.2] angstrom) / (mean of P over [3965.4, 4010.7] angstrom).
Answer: 1.3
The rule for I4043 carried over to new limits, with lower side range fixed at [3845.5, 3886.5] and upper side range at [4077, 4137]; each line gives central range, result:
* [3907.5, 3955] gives 5.53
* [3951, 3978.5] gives 6.84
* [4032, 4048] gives -1.63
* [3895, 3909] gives -1.59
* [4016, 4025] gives -2.21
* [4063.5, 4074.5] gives -0.05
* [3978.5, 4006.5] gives -4.33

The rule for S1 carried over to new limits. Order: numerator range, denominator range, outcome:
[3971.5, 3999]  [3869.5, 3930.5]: 1.36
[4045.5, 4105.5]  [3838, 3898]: 2.01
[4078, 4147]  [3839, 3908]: 2.00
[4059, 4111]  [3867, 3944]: 1.88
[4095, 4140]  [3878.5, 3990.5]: 1.76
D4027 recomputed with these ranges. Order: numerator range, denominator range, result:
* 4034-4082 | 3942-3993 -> 1.54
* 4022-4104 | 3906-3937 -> 1.85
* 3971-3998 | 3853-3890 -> 1.59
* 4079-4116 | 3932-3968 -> 2.10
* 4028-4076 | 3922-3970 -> 1.99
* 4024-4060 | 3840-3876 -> 2.05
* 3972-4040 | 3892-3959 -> 1.58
